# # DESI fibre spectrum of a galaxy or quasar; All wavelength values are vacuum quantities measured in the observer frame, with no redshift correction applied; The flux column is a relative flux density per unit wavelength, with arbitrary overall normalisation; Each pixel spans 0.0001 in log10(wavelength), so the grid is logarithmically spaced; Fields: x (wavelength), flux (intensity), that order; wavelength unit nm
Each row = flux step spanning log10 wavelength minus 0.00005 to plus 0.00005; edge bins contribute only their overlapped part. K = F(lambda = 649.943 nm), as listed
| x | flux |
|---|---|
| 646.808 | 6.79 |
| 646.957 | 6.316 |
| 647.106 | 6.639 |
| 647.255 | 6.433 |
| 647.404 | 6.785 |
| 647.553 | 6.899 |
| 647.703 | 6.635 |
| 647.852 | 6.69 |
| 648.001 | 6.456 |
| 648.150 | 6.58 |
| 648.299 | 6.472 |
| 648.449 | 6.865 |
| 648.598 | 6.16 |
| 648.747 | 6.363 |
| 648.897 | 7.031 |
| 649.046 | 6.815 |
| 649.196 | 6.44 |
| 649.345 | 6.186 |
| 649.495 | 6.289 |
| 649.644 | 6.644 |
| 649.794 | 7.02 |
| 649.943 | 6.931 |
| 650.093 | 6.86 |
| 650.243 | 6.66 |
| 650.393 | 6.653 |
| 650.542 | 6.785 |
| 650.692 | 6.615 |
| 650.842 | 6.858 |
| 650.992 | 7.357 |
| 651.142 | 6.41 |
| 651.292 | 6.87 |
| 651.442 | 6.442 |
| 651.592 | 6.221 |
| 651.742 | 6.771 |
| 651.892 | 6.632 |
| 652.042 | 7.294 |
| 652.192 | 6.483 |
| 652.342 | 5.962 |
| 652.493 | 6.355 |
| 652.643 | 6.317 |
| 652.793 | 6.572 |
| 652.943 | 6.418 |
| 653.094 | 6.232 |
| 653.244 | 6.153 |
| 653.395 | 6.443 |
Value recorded 6.931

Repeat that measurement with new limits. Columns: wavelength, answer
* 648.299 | 6.472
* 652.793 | 6.572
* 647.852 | 6.69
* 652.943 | 6.418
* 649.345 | 6.186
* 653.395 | 6.443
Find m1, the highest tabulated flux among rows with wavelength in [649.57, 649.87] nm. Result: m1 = 7.02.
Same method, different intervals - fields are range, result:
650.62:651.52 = 7.357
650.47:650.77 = 6.785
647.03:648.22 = 6.899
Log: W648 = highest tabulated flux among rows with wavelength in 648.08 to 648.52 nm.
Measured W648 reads 6.865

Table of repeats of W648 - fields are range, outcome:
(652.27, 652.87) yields 6.572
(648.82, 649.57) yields 7.031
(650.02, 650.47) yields 6.86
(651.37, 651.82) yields 6.771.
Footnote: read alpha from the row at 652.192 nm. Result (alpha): 6.483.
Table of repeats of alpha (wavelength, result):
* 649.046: 6.815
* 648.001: 6.456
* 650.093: 6.86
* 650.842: 6.858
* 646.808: 6.79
